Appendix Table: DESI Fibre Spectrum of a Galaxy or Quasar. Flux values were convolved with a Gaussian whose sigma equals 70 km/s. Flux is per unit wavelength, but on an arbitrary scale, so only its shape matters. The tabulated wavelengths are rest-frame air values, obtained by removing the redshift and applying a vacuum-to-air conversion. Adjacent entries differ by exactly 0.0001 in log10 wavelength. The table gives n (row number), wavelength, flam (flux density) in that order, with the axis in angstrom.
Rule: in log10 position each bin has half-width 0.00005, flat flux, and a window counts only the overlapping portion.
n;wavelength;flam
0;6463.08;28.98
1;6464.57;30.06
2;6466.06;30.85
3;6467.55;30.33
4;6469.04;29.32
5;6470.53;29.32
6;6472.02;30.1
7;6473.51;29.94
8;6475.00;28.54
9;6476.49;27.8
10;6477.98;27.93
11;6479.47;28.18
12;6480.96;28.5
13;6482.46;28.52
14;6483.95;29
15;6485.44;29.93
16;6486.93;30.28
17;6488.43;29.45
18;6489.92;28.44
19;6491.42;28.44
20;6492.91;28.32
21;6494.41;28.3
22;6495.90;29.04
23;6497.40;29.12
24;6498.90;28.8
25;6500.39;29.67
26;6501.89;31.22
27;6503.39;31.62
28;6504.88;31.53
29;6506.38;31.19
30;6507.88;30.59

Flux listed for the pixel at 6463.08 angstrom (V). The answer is 28.98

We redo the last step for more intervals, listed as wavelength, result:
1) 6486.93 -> 30.28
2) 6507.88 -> 30.59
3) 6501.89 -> 31.22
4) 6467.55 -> 30.33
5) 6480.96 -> 28.5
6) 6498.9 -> 28.8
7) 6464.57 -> 30.06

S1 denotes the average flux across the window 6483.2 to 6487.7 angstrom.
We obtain 29.8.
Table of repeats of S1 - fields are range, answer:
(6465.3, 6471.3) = 29.9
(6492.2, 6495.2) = 28.3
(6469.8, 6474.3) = 29.8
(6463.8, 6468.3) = 30.4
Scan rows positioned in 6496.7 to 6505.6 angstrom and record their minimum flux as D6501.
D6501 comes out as 28.8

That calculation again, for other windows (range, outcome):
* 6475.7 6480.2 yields 27.8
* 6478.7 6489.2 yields 28.18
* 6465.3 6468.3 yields 30.33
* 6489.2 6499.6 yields 28.3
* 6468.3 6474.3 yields 29.32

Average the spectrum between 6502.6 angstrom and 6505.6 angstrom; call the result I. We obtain 31.6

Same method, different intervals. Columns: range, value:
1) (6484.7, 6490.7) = 29.5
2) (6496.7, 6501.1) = 29.2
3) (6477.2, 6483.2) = 28.3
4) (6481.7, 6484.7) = 28.7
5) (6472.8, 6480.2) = 28.5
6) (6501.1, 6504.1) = 31.3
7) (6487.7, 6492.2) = 28.8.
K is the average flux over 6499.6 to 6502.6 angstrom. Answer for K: 30.4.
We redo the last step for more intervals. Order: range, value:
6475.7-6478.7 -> 27.9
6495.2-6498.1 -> 29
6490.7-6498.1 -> 28.6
